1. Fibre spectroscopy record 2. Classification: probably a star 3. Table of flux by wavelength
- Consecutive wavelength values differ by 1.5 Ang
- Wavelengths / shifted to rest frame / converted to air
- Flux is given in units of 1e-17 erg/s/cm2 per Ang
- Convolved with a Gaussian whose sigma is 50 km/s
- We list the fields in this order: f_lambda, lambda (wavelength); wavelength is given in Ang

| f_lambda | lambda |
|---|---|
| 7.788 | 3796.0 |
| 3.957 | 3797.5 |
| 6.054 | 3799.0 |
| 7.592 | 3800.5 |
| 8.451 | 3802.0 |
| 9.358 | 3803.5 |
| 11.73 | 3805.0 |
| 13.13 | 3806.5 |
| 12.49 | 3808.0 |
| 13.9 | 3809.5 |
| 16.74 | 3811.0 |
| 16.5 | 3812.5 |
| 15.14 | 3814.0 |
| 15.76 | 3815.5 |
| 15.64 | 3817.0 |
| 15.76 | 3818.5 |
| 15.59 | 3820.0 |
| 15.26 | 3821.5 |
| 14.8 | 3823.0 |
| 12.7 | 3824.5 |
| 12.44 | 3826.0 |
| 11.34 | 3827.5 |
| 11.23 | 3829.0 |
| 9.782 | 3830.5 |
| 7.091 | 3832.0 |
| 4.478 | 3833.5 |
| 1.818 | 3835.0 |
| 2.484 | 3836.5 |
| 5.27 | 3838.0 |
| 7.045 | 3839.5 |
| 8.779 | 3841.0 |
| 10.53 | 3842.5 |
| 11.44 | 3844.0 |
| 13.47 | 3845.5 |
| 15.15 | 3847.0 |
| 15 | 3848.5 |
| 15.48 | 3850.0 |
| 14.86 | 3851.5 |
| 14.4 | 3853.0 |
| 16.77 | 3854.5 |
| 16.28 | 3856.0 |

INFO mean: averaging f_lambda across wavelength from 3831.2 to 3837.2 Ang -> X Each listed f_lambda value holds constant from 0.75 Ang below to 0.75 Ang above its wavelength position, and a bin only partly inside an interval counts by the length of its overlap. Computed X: 4.03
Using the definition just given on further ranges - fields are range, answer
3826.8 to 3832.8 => 9.8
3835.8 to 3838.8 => 3.95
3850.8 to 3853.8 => 14.7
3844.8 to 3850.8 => 14.8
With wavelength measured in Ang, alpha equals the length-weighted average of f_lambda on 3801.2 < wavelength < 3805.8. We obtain 9.86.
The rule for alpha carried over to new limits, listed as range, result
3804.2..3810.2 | 12.8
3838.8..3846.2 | 10.3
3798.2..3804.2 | 7.82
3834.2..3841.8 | 5.11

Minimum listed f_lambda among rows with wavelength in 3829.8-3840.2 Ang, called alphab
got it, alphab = 1.818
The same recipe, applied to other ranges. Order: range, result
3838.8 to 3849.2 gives 7.045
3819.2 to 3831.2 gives 9.782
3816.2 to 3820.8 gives 15.59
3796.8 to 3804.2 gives 3.957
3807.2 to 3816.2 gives 12.49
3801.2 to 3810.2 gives 8.451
